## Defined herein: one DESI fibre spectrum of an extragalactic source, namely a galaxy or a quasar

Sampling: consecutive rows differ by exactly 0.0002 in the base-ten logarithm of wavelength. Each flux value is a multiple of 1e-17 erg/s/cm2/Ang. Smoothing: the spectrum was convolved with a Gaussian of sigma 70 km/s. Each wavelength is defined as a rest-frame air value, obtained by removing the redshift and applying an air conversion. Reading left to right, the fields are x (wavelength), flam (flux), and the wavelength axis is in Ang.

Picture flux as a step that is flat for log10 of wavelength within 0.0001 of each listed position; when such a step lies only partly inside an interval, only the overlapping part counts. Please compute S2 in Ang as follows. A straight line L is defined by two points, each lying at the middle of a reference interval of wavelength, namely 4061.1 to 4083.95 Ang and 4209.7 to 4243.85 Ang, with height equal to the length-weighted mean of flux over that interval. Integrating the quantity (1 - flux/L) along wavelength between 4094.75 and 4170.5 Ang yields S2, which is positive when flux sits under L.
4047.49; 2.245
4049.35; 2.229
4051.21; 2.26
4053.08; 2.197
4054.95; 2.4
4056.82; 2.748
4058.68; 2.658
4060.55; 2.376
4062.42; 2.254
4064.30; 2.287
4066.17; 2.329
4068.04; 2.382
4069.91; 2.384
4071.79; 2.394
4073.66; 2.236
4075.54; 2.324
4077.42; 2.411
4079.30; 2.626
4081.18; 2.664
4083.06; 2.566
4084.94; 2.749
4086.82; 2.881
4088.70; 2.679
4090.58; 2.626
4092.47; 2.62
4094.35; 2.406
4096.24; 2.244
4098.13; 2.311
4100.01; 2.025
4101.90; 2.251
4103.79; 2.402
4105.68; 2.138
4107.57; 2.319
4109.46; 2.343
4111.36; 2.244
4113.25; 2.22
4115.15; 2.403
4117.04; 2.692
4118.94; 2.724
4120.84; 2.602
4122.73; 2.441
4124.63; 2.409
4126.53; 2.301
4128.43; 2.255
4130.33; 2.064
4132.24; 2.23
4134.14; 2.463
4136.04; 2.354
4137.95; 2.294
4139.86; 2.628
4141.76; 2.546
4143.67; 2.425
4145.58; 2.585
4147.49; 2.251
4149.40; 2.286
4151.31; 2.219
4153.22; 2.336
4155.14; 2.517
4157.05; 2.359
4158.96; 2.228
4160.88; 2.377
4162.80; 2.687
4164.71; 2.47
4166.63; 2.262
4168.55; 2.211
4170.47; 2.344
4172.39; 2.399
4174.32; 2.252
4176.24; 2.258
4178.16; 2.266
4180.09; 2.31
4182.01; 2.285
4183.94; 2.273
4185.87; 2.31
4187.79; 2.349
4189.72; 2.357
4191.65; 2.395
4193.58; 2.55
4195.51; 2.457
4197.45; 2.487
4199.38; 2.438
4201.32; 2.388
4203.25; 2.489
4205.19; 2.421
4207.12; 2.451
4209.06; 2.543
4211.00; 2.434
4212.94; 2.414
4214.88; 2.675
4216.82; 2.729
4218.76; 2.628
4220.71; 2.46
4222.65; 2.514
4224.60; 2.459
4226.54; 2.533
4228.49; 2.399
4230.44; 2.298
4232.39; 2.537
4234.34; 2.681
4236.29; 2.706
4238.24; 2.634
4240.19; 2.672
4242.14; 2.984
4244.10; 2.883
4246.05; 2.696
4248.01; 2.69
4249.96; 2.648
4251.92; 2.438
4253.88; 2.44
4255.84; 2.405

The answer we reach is 3.37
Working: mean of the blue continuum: 2.4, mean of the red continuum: 2.58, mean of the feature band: 2.36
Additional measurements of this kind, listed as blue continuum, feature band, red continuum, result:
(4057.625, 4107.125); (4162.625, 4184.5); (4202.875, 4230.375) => 1.4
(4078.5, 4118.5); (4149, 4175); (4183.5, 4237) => 1.2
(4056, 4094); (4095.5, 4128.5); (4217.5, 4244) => 2.3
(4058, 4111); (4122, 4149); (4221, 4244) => 1.2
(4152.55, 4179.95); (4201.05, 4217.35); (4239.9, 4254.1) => 0.2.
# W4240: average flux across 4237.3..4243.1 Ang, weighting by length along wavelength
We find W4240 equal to 2.77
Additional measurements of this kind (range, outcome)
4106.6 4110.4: 2.33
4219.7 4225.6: 2.48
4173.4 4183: 2.27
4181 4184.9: 2.28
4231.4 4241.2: 2.65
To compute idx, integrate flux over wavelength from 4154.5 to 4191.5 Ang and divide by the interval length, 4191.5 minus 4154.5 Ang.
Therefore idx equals 2.34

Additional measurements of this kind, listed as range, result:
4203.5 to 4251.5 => 2.58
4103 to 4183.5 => 2.37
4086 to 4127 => 2.42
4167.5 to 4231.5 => 2.42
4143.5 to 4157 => 2.37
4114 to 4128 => 2.5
